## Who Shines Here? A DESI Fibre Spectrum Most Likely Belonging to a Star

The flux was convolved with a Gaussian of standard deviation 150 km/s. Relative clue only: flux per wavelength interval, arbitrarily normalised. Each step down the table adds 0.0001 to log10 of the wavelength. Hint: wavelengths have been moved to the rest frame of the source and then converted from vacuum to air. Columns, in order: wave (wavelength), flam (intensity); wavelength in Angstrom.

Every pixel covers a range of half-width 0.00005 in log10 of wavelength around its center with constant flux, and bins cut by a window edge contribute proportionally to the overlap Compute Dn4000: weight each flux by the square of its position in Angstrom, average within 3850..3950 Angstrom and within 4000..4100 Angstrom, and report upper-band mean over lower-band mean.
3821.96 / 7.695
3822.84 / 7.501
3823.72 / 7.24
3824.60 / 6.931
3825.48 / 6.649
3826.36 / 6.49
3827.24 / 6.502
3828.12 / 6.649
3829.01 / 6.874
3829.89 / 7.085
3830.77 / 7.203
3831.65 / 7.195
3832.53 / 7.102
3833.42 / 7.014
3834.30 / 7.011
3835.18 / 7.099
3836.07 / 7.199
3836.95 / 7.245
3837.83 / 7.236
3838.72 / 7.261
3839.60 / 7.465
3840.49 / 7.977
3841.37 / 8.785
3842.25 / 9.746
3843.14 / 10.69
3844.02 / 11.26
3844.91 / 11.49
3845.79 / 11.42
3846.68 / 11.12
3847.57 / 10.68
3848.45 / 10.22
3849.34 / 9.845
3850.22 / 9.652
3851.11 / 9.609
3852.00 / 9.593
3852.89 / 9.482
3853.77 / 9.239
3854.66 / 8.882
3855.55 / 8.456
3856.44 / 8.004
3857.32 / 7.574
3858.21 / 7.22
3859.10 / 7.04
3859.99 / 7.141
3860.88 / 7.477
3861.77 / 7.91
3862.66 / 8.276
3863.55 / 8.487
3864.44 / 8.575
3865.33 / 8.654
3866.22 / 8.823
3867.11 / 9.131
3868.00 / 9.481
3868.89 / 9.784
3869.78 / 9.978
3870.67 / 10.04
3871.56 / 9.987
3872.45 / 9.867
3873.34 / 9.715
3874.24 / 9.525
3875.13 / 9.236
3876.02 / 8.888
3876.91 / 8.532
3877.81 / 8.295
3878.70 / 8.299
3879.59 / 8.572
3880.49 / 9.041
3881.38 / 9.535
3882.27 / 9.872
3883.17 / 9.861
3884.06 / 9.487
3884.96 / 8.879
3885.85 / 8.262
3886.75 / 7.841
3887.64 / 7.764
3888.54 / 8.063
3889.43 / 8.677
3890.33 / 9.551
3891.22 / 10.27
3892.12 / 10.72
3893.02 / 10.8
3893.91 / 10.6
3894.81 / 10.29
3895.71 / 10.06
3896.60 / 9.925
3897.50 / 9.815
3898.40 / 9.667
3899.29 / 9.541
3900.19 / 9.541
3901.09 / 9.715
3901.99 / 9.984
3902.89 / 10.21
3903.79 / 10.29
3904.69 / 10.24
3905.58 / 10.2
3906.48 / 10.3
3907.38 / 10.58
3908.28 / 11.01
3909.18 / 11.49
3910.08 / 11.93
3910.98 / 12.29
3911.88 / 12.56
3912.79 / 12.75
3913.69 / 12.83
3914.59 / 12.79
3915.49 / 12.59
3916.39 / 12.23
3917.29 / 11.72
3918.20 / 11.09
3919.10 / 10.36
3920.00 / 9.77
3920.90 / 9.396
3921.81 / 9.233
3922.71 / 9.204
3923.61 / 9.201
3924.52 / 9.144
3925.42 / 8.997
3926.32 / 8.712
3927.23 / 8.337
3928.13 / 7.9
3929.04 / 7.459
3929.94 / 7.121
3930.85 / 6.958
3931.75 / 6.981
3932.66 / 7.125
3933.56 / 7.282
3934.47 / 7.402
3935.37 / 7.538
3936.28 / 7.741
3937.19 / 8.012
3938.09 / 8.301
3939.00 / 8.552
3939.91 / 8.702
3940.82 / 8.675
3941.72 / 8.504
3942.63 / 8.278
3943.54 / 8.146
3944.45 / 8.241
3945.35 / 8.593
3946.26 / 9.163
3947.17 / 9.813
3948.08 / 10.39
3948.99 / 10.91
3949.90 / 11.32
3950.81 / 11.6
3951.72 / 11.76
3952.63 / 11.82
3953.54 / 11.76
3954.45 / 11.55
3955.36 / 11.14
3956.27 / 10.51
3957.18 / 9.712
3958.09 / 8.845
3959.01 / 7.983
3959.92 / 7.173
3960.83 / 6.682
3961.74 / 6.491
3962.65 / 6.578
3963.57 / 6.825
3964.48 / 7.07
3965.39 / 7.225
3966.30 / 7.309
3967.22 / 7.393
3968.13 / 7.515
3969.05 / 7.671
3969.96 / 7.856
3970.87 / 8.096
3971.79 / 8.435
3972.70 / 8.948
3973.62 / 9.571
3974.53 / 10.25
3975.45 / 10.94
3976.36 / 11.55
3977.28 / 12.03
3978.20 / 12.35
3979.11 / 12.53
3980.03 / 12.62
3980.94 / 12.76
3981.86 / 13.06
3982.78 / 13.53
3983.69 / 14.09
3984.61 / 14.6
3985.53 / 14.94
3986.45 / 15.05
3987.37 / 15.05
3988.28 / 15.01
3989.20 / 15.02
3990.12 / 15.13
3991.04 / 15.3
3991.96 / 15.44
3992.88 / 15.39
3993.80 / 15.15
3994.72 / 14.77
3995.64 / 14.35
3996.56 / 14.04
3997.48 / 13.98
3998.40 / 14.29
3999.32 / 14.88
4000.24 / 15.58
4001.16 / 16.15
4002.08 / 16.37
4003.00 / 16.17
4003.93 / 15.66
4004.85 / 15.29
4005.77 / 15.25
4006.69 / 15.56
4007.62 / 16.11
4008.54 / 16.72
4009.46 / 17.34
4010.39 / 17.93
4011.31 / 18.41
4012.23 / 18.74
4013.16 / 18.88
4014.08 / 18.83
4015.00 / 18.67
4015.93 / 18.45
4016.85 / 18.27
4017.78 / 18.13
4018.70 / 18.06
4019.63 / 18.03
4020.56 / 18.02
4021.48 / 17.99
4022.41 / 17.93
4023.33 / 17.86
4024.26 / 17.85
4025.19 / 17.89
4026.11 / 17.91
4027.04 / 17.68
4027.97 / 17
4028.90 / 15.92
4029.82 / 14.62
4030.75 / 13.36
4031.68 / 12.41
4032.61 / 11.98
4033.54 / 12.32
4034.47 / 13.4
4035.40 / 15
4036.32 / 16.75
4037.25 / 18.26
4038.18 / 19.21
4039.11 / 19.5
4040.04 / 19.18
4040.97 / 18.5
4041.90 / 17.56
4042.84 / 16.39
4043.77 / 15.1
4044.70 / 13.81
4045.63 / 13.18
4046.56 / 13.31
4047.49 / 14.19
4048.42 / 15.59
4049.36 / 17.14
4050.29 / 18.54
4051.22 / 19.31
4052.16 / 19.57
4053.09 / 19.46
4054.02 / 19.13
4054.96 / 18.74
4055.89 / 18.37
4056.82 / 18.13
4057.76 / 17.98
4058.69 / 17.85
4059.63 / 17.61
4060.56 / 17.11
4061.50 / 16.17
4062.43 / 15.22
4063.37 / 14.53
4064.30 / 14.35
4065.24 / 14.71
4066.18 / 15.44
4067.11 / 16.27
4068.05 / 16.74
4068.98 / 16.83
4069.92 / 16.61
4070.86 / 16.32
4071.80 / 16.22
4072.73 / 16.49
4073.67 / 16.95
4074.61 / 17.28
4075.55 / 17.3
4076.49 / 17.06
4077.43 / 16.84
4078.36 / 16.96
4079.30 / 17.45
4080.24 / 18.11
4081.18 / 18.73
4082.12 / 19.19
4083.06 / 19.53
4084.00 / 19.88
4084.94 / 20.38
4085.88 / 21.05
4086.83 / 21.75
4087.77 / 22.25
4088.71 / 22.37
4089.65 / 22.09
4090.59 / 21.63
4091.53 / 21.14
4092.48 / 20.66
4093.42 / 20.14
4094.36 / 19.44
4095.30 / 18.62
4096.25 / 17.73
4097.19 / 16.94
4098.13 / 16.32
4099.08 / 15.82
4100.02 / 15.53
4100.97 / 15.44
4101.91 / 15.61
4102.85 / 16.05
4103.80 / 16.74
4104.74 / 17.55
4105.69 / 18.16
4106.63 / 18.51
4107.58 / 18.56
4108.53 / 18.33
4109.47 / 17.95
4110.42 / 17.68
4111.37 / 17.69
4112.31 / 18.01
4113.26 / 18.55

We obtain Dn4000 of 2.01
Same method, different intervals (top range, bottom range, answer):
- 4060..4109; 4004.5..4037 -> 1.10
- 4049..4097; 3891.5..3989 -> 1.95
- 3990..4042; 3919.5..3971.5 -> 1.98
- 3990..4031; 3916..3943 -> 2.00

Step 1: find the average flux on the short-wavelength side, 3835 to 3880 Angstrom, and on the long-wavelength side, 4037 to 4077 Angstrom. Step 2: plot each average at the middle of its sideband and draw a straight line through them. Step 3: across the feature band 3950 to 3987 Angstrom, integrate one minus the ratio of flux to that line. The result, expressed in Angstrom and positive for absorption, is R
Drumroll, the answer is 8.8 Angstrom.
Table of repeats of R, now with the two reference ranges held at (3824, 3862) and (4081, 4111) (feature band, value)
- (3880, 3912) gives 1.73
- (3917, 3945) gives 8.02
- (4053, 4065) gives 0.06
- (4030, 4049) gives 1.16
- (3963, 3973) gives 4.34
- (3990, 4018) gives -2.43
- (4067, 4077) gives 0.59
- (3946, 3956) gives 1.36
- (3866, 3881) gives 0.47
